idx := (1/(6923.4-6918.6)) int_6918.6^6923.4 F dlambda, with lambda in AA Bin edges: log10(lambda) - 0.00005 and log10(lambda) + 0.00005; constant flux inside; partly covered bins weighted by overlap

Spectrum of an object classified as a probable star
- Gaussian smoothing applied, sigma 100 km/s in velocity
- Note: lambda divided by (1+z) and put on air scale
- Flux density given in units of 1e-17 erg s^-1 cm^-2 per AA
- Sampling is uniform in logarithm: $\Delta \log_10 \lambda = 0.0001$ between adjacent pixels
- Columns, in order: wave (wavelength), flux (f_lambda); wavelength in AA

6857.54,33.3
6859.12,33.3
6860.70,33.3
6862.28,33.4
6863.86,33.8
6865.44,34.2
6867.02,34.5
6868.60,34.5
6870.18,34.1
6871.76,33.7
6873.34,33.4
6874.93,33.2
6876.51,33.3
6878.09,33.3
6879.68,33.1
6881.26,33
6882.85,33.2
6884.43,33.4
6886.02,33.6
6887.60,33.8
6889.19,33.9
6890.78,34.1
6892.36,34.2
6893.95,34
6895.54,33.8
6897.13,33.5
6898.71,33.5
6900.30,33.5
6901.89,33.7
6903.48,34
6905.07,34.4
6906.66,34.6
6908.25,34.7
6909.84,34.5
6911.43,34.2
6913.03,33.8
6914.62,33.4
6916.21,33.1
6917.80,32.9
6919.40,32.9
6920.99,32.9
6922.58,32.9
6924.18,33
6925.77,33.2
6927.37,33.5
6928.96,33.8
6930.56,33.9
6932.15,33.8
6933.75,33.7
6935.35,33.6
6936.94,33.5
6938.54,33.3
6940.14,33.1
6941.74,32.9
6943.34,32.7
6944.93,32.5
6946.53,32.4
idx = 32.9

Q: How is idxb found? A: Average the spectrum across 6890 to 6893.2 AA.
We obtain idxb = 34.2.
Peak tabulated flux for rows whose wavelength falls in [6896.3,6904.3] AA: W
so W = 34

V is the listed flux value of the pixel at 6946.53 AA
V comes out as 32.4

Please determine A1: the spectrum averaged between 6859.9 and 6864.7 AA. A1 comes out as 33.5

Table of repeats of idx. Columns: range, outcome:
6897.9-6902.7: 33.6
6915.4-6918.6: 33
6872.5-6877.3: 33.3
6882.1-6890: 33.6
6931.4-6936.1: 33.7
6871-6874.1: 33.6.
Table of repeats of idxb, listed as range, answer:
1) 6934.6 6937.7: 33.6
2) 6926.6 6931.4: 33.8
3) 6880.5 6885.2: 33.2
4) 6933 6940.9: 33.4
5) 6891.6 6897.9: 33.8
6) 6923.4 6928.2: 33.3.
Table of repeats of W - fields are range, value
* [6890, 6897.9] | 34.2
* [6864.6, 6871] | 34.5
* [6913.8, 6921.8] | 33.4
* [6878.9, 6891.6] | 34.1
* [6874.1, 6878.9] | 33.3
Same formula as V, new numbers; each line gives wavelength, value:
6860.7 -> 33.3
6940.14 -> 33.1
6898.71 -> 33.5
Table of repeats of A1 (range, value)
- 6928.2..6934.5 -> 33.8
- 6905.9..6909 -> 34.7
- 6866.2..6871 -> 34.4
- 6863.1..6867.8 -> 34.2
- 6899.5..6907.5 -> 34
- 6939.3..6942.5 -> 33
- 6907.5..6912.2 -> 34.5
